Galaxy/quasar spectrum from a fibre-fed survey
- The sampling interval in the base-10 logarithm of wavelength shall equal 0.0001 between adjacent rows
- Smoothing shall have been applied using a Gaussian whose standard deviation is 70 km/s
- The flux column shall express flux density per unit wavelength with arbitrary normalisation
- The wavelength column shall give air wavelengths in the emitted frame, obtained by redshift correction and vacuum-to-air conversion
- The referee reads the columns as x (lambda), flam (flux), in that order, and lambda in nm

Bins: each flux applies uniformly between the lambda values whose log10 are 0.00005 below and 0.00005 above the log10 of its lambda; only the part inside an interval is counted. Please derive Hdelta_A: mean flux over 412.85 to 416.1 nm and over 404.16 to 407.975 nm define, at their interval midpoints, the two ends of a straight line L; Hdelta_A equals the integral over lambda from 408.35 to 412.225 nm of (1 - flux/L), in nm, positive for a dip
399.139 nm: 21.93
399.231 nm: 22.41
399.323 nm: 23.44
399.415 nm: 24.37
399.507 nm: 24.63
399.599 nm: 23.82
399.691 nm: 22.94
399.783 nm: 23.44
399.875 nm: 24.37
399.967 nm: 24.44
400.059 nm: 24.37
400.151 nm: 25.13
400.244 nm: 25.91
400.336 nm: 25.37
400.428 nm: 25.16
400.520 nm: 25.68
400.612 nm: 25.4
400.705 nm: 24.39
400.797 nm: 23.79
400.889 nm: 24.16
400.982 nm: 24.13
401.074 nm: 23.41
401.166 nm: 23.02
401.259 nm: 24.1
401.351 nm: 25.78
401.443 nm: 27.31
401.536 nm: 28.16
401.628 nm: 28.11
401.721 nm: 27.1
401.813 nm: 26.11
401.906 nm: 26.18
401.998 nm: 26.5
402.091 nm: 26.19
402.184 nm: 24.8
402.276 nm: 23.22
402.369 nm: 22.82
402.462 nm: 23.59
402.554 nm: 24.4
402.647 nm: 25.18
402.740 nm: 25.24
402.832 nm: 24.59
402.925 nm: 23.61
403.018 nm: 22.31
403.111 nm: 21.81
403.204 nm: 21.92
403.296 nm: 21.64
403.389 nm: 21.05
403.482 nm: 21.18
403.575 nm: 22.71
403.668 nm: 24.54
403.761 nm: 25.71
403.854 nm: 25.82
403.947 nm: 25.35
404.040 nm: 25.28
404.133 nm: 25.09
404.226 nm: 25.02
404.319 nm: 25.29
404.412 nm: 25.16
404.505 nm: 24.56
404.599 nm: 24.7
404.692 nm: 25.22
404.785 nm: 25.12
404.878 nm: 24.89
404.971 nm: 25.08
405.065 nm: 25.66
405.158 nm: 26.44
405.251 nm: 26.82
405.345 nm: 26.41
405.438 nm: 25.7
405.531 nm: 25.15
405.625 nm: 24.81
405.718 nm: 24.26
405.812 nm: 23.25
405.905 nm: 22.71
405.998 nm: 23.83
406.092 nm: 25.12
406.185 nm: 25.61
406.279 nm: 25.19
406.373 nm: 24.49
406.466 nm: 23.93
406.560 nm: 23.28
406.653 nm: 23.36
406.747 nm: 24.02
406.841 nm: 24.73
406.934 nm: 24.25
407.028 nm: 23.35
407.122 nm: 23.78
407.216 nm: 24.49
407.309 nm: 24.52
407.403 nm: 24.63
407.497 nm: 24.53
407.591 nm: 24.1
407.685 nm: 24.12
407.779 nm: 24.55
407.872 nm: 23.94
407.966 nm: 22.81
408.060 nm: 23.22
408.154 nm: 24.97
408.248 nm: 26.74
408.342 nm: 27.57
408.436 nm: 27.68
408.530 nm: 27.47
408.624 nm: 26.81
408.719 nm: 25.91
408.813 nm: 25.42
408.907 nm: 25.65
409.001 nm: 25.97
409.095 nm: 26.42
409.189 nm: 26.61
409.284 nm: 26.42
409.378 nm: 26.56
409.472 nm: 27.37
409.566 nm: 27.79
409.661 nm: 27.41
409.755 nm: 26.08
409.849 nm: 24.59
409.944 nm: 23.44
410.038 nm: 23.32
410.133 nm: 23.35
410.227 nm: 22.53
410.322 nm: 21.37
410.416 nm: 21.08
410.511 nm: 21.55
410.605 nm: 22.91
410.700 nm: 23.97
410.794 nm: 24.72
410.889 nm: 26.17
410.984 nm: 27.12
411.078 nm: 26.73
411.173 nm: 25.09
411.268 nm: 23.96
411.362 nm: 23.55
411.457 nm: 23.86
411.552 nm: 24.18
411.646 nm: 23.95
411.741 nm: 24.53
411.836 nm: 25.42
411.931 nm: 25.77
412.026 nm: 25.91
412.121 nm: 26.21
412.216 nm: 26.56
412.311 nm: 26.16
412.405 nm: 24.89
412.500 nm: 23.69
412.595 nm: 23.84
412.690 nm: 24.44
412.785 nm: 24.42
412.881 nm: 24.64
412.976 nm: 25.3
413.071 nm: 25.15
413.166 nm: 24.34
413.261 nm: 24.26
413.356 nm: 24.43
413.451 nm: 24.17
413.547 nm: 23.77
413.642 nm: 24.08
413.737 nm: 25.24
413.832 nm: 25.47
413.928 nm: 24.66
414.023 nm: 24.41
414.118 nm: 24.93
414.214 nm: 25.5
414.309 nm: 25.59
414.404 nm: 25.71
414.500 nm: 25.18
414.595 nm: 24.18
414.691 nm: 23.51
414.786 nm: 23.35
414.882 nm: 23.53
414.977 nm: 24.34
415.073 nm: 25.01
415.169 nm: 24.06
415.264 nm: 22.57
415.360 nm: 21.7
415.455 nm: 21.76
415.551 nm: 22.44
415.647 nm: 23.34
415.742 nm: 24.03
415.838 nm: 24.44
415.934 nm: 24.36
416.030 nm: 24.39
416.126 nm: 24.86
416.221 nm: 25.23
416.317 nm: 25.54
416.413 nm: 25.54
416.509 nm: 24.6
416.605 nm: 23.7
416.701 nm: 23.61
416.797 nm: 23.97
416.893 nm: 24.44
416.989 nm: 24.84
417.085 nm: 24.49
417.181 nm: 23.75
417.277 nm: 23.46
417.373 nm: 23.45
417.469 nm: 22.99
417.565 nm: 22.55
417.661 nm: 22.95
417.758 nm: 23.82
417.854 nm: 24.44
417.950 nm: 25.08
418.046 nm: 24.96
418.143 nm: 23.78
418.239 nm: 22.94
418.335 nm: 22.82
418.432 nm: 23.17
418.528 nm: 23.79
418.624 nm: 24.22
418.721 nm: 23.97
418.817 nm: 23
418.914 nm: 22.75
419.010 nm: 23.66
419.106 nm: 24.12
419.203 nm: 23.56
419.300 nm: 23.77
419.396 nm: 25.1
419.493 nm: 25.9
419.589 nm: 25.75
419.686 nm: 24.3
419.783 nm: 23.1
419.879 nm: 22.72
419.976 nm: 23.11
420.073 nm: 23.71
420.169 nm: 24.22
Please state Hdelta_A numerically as -0.12 nm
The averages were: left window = 24.6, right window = 24.2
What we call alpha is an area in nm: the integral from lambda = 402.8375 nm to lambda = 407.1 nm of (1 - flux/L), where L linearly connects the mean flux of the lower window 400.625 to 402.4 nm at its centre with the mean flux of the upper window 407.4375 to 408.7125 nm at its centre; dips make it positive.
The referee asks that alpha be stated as 0.15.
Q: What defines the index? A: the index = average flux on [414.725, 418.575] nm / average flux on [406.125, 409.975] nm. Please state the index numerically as 0.95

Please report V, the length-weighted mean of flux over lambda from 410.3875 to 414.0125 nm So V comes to 24.7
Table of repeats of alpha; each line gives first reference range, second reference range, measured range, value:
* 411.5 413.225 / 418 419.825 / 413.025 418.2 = 0.056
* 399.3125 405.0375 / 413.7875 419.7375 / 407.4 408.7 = -0.047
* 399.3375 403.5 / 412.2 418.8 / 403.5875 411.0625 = -0.172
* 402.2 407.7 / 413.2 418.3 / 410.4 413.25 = -0.059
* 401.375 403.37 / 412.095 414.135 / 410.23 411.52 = 0.042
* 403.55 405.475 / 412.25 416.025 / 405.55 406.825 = 0.048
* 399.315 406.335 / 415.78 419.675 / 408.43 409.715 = -0.116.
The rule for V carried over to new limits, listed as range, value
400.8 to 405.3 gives 24.7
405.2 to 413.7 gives 24.8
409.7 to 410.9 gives 23.4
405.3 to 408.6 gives 24.7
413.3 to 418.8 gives 24.1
